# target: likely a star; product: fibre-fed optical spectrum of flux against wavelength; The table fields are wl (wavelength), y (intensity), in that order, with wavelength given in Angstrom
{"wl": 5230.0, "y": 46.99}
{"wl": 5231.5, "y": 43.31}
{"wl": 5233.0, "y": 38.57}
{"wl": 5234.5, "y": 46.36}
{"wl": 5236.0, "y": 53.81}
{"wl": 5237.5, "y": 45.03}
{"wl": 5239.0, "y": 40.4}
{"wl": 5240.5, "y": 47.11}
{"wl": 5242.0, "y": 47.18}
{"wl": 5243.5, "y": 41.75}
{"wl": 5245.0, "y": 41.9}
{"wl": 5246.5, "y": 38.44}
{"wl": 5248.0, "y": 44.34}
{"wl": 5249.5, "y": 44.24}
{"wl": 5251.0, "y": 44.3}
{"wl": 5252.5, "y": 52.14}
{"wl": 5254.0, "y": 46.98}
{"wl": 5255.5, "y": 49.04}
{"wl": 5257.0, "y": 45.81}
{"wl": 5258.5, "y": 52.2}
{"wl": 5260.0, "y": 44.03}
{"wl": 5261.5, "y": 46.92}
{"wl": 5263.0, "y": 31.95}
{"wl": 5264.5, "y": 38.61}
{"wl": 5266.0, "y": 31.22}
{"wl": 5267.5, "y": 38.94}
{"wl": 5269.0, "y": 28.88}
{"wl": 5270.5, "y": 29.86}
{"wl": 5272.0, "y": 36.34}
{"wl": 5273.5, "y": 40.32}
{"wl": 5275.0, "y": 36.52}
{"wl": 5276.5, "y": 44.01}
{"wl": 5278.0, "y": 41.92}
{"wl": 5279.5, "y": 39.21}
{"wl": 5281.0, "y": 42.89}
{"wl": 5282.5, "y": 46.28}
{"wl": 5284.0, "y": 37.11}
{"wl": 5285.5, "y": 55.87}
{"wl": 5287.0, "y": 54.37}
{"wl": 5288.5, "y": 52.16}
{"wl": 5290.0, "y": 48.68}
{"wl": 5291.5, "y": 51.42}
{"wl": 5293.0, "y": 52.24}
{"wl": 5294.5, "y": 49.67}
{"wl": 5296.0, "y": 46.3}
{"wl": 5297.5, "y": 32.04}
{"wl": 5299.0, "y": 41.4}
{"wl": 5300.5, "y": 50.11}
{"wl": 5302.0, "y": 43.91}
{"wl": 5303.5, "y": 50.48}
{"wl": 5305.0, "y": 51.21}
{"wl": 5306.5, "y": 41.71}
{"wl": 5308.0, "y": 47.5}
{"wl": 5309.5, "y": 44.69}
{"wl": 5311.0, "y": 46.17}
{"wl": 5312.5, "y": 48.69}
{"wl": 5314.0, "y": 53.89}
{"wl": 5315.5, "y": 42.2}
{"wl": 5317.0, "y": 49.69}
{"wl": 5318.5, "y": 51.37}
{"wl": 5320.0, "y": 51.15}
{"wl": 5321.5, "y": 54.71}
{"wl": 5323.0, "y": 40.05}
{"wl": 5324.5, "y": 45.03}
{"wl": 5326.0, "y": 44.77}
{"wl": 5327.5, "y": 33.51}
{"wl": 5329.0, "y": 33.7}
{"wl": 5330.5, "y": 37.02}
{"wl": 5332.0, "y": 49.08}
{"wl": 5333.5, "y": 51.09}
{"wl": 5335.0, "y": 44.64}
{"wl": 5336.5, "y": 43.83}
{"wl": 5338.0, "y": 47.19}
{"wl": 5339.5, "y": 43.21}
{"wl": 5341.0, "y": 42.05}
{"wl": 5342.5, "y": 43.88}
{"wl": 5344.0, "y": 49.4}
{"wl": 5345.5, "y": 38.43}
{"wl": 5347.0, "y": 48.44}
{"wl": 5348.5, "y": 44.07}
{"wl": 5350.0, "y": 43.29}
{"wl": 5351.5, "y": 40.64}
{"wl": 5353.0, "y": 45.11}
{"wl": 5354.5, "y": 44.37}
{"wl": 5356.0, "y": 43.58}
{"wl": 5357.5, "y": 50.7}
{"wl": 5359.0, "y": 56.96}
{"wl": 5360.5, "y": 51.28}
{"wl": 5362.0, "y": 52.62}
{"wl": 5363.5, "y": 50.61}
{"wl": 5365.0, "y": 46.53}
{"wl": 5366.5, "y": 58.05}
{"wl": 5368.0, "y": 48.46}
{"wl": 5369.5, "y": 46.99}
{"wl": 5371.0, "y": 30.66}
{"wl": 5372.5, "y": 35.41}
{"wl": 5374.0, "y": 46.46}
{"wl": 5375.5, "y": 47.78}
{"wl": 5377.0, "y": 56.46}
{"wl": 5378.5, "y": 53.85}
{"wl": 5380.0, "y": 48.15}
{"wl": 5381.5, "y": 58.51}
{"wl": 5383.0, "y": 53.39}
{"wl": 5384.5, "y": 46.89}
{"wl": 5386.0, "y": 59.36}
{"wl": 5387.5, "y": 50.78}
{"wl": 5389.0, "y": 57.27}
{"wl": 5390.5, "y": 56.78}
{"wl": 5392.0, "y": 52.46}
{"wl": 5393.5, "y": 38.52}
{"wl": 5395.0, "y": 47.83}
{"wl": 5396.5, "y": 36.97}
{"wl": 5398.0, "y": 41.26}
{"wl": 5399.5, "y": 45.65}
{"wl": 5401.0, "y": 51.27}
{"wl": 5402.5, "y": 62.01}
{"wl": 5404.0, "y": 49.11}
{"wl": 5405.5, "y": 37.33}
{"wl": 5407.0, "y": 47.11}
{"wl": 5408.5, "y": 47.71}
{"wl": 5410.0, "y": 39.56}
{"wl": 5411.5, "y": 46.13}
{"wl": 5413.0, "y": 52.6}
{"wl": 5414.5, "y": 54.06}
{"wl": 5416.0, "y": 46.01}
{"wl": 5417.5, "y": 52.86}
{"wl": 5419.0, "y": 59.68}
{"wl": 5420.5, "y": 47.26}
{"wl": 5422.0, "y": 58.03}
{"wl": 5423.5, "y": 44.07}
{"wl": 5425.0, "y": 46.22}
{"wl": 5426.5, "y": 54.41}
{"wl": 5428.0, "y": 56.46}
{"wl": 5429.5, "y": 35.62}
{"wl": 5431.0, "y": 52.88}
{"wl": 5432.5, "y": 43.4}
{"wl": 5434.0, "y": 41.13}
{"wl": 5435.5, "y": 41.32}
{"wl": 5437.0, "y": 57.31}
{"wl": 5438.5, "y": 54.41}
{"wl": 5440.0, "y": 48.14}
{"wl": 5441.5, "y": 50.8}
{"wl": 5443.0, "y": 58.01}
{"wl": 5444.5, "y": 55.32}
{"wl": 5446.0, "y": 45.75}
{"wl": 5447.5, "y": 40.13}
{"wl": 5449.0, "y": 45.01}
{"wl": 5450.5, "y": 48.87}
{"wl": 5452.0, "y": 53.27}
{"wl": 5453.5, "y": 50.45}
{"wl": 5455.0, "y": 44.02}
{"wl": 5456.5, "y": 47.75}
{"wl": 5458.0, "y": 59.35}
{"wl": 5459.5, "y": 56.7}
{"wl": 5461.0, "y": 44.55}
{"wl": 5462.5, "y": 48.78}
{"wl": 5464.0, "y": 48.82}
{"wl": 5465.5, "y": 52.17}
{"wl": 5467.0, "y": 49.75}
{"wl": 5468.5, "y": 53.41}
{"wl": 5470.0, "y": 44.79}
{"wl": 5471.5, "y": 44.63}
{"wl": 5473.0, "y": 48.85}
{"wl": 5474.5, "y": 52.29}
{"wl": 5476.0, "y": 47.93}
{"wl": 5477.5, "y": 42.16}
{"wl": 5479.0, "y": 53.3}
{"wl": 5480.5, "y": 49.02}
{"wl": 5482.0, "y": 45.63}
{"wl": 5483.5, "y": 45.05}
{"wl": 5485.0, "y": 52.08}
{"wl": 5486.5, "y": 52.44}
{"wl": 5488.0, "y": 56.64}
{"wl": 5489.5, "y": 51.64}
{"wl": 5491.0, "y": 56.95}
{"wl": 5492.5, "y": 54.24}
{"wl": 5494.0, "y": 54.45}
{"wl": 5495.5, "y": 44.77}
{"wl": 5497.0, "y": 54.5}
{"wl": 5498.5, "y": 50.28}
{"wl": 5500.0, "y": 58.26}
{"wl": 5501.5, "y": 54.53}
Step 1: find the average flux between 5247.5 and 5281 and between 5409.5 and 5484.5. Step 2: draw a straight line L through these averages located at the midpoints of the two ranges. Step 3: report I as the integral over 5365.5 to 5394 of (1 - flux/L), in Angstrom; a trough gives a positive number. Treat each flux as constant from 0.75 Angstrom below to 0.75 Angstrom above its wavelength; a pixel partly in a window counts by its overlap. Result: -2.2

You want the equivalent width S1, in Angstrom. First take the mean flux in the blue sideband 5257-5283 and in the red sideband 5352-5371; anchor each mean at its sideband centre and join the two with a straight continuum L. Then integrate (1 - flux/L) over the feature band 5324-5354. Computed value 2.0 Angstrom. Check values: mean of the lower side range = 39.5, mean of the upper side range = 48.7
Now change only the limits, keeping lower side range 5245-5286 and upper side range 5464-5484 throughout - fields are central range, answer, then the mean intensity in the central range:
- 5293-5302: -0.4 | 44.6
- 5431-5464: -1.2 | 49.3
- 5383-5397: -1.3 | 50.1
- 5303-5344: -2.0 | 45.7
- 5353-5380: -1.9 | 48.2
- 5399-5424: -1.7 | 49.5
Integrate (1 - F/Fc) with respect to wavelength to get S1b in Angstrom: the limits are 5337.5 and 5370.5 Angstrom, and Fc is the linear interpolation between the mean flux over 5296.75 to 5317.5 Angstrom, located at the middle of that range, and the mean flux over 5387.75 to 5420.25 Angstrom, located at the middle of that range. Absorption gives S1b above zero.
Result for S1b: 0.2 Angstrom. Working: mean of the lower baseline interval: 45.9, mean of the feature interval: 47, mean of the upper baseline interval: 48.7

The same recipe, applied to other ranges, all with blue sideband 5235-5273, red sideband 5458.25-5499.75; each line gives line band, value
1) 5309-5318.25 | -0.7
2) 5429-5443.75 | 0.1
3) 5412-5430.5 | -0.8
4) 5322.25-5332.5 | 1.1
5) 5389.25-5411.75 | 0.4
